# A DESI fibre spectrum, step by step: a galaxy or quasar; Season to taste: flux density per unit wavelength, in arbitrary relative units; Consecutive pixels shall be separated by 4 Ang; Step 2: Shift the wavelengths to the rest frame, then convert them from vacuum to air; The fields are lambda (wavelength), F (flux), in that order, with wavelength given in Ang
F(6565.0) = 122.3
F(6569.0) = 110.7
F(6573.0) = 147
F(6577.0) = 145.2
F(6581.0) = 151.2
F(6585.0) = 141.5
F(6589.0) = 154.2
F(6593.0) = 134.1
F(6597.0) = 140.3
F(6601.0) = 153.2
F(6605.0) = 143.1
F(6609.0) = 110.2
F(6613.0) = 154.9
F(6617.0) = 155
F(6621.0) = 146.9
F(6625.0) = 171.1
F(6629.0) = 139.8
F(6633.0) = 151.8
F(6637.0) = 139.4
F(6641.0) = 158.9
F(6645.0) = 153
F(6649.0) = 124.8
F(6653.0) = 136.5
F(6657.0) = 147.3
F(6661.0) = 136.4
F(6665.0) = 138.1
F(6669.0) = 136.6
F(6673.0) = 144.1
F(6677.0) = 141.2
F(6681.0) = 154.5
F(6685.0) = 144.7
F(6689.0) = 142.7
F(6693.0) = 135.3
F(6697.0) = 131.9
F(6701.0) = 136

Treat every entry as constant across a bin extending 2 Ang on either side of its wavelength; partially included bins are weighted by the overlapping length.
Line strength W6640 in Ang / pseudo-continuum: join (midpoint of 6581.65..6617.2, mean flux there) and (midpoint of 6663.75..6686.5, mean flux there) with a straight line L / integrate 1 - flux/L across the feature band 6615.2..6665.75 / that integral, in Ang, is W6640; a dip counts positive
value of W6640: -1.1 Ang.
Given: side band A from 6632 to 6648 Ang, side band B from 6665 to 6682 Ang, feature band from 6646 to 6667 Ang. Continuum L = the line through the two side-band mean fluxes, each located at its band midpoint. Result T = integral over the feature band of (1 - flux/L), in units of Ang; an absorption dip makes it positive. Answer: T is 1.2 Ang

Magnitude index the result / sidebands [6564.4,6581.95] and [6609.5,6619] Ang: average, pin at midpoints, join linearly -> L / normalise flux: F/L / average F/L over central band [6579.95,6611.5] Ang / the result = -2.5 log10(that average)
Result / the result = 0.01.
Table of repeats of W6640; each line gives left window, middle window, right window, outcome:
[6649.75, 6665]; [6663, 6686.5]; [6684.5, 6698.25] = -0.8 Ang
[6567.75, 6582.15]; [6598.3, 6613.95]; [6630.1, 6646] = 0.6 Ang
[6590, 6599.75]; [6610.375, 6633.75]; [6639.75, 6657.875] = -1.7 Ang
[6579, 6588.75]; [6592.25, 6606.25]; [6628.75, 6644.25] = 0.4 Ang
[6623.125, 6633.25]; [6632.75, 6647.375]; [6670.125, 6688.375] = 0.2 Ang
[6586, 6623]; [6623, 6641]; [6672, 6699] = -1.1 Ang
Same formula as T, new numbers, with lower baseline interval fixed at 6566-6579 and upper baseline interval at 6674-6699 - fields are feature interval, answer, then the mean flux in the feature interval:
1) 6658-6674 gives 0.1 Ang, 139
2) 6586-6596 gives -0.7 Ang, 143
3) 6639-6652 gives -0.6 Ang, 145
